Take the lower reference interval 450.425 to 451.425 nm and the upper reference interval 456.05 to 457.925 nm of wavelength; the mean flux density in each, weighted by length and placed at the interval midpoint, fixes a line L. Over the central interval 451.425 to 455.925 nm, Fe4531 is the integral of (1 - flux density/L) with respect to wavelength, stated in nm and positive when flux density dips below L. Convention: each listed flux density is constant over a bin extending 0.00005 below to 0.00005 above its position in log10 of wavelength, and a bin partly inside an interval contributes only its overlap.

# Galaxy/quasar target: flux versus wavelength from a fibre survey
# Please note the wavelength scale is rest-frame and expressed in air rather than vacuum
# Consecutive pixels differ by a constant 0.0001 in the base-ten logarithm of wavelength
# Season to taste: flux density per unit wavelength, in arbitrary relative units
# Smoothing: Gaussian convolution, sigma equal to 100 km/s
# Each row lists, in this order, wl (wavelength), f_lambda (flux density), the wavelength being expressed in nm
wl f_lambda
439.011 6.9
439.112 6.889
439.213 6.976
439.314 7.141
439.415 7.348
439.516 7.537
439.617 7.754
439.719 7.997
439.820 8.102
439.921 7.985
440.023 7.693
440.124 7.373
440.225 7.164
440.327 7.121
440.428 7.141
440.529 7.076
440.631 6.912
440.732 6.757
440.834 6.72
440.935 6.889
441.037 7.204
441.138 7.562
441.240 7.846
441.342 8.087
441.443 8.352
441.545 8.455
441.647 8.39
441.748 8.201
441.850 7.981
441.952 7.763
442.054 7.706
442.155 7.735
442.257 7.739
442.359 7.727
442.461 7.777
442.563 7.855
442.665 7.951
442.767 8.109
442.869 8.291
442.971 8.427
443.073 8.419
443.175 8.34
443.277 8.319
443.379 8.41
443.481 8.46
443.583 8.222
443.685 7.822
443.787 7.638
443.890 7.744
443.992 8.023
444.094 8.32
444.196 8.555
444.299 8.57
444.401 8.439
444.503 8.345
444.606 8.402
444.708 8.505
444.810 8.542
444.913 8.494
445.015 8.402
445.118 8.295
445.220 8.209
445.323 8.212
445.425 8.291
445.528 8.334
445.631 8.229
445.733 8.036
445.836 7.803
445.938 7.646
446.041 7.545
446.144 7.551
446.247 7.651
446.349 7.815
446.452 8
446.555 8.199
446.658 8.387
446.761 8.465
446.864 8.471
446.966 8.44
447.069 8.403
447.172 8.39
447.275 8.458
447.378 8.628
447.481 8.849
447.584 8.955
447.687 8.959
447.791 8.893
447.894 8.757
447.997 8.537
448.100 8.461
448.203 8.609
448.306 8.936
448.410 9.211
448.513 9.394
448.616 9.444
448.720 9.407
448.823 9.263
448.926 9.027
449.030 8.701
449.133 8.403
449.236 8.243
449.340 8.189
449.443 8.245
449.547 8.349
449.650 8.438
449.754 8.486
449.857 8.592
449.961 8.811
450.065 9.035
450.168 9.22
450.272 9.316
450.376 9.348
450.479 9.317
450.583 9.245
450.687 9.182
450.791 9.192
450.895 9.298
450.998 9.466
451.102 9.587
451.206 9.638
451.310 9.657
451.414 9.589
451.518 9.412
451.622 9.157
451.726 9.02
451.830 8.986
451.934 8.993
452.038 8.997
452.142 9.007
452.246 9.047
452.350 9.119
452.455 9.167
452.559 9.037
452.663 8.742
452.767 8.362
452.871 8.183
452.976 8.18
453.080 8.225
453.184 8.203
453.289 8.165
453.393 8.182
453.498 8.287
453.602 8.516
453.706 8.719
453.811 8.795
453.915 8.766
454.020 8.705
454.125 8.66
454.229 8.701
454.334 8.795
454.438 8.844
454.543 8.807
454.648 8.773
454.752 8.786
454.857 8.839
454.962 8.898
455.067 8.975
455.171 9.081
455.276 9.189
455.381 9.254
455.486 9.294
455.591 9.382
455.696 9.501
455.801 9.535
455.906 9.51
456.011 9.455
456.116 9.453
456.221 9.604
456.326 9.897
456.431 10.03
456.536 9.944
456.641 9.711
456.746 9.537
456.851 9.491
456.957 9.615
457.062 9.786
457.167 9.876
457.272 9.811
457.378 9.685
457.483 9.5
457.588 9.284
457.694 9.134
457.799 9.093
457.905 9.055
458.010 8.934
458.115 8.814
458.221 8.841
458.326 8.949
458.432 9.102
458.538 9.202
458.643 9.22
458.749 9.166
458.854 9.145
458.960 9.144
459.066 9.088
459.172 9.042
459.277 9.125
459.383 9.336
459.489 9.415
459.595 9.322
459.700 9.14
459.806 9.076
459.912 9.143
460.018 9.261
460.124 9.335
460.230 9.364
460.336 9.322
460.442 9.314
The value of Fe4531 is 0.30 nm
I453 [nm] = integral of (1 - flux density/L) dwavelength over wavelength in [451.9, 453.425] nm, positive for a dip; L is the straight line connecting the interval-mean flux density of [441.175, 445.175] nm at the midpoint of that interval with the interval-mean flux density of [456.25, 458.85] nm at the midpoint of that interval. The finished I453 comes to 0.06 nm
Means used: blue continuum 8.17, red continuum 9.4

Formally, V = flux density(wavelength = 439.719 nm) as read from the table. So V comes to 7.997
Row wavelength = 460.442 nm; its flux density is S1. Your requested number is 9.314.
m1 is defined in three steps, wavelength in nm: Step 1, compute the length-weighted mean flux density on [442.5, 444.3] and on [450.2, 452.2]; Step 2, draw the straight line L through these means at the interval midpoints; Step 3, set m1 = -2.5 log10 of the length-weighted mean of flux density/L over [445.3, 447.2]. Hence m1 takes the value 0.06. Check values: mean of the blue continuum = 8.18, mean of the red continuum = 9.28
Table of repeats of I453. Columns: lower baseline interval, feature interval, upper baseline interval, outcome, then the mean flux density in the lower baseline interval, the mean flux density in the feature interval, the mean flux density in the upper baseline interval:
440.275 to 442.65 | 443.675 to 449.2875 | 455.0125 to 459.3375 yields -0.178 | 7.61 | 8.43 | 9.35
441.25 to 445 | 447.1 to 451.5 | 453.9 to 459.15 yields -0.144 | 8.17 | 8.95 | 9.24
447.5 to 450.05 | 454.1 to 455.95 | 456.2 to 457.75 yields 0.079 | 8.77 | 9.05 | 9.66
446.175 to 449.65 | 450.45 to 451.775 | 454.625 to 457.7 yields -0.065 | 8.6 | 9.36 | 9.44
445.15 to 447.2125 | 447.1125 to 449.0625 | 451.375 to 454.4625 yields -0.141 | 8.11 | 8.88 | 8.75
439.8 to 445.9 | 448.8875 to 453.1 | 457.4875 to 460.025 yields -0.186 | 7.96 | 8.94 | 9.13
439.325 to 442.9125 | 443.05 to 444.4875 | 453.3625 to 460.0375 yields -0.057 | 7.66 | 8.24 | 9.18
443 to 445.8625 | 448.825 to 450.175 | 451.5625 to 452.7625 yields 0.023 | 8.27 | 8.6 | 9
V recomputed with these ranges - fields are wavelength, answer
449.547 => 8.349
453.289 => 8.165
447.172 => 8.39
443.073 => 8.419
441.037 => 7.204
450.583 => 9.245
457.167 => 9.876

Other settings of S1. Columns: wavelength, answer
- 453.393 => 8.182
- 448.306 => 8.936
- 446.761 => 8.465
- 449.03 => 8.701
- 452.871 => 8.183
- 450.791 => 9.192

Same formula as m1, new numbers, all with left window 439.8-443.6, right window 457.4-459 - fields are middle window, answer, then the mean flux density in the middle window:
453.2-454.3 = 0.03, 8.54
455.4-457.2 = -0.08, 9.62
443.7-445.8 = -0.03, 8.27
